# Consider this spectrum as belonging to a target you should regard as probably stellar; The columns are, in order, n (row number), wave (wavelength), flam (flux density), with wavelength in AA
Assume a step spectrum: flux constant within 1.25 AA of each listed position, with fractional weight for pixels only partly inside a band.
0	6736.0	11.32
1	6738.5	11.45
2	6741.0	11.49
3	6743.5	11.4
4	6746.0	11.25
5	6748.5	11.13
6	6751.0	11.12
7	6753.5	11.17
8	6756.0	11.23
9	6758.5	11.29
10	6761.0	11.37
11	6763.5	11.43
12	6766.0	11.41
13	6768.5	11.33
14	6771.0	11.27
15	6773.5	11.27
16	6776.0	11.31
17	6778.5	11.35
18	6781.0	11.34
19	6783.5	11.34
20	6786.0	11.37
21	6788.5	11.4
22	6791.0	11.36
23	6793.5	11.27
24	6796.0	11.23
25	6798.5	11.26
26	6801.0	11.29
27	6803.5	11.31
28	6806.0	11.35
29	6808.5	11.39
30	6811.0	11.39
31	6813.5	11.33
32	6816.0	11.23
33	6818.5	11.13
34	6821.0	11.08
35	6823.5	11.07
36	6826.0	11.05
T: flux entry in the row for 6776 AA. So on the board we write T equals 11.31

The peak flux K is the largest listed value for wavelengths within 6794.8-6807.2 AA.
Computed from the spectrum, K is 11.35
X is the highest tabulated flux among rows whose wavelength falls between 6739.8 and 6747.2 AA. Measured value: 11.49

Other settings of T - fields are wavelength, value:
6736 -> 11.32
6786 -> 11.37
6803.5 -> 11.31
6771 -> 11.27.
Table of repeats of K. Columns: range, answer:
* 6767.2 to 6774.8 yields 11.33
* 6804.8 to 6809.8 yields 11.39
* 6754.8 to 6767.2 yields 11.43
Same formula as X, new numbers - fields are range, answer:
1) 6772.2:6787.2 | 11.37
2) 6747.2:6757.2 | 11.23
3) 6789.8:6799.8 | 11.36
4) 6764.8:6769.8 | 11.41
